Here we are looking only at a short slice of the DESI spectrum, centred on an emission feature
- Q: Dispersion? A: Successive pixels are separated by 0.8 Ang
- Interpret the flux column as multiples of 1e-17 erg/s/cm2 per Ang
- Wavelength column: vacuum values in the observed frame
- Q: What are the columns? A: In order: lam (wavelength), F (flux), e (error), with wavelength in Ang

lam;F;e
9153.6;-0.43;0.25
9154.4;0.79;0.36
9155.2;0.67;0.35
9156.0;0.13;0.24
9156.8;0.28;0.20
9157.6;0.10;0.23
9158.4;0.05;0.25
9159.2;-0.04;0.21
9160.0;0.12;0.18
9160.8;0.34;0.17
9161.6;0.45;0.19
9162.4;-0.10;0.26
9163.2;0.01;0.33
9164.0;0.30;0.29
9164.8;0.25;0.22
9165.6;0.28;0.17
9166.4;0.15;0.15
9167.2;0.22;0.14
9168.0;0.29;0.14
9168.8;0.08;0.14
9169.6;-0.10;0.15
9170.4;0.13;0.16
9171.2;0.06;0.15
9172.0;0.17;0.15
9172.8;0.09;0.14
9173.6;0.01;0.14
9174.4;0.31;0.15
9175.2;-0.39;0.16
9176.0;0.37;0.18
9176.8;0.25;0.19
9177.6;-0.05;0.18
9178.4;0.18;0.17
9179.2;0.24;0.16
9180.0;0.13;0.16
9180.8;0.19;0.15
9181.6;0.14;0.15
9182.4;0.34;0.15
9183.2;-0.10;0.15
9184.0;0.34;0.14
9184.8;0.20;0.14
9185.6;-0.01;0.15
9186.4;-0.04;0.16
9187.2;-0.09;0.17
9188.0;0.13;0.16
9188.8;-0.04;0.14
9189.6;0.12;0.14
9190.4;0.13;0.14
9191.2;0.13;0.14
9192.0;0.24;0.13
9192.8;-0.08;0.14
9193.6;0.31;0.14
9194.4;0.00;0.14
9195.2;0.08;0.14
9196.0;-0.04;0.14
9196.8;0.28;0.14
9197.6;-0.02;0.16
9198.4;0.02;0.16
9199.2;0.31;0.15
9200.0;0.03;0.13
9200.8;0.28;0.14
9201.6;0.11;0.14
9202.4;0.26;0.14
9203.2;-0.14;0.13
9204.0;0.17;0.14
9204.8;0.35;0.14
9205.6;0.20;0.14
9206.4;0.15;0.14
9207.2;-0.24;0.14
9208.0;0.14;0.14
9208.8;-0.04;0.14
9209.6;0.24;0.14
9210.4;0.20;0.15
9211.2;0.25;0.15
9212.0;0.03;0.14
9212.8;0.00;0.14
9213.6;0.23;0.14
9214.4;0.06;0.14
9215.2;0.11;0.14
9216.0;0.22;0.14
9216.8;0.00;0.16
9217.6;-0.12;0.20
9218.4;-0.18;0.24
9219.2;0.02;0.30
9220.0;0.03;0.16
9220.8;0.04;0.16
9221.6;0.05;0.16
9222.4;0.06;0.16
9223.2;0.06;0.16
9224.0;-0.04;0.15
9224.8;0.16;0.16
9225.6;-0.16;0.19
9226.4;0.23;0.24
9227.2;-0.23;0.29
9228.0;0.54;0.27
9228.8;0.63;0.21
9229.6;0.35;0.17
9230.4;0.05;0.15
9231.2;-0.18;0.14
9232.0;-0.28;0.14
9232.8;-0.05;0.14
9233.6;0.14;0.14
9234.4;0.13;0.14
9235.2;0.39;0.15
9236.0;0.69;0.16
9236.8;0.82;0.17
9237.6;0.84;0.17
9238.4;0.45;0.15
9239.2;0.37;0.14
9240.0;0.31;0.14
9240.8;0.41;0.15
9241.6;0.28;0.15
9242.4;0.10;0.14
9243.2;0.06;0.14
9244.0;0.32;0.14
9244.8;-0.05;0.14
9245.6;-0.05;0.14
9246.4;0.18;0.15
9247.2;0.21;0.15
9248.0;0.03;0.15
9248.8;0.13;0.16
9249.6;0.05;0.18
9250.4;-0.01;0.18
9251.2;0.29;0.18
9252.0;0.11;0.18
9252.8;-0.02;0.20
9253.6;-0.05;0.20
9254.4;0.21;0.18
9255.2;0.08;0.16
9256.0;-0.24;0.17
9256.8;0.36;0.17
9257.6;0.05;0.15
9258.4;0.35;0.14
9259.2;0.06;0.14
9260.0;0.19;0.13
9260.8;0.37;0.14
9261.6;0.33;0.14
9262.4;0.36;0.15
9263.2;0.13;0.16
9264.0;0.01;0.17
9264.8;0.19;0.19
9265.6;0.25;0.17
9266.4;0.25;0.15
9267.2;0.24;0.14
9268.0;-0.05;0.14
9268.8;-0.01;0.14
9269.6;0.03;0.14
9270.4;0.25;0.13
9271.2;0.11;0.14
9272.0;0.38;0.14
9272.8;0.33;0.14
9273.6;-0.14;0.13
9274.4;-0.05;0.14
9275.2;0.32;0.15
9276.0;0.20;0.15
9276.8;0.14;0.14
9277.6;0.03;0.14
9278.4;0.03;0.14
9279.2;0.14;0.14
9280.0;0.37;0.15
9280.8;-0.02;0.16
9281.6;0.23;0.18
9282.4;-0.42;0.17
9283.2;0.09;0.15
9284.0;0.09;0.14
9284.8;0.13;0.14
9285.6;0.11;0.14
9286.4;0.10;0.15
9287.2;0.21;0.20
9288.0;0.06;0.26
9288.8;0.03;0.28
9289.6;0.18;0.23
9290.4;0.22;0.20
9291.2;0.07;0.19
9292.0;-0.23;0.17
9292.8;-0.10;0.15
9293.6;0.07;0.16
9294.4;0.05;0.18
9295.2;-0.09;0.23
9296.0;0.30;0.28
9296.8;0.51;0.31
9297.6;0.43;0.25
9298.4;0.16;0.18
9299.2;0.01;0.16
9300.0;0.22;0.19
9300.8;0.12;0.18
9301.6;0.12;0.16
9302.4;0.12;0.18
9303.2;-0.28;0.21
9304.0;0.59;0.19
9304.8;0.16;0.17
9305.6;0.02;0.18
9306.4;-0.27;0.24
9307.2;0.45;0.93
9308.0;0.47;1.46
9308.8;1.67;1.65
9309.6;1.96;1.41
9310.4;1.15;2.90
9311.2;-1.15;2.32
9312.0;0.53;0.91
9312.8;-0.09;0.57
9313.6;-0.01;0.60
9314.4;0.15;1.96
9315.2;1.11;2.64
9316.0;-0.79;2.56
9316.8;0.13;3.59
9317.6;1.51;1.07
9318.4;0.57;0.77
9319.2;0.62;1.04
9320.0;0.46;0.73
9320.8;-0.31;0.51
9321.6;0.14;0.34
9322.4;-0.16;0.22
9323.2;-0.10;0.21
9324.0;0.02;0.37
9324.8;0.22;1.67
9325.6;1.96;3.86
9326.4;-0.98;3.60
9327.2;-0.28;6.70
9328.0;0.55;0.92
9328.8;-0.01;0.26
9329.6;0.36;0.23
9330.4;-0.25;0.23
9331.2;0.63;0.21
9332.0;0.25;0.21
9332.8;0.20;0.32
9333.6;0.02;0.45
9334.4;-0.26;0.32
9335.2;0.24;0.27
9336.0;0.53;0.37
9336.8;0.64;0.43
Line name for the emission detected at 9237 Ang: H-beta 4861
